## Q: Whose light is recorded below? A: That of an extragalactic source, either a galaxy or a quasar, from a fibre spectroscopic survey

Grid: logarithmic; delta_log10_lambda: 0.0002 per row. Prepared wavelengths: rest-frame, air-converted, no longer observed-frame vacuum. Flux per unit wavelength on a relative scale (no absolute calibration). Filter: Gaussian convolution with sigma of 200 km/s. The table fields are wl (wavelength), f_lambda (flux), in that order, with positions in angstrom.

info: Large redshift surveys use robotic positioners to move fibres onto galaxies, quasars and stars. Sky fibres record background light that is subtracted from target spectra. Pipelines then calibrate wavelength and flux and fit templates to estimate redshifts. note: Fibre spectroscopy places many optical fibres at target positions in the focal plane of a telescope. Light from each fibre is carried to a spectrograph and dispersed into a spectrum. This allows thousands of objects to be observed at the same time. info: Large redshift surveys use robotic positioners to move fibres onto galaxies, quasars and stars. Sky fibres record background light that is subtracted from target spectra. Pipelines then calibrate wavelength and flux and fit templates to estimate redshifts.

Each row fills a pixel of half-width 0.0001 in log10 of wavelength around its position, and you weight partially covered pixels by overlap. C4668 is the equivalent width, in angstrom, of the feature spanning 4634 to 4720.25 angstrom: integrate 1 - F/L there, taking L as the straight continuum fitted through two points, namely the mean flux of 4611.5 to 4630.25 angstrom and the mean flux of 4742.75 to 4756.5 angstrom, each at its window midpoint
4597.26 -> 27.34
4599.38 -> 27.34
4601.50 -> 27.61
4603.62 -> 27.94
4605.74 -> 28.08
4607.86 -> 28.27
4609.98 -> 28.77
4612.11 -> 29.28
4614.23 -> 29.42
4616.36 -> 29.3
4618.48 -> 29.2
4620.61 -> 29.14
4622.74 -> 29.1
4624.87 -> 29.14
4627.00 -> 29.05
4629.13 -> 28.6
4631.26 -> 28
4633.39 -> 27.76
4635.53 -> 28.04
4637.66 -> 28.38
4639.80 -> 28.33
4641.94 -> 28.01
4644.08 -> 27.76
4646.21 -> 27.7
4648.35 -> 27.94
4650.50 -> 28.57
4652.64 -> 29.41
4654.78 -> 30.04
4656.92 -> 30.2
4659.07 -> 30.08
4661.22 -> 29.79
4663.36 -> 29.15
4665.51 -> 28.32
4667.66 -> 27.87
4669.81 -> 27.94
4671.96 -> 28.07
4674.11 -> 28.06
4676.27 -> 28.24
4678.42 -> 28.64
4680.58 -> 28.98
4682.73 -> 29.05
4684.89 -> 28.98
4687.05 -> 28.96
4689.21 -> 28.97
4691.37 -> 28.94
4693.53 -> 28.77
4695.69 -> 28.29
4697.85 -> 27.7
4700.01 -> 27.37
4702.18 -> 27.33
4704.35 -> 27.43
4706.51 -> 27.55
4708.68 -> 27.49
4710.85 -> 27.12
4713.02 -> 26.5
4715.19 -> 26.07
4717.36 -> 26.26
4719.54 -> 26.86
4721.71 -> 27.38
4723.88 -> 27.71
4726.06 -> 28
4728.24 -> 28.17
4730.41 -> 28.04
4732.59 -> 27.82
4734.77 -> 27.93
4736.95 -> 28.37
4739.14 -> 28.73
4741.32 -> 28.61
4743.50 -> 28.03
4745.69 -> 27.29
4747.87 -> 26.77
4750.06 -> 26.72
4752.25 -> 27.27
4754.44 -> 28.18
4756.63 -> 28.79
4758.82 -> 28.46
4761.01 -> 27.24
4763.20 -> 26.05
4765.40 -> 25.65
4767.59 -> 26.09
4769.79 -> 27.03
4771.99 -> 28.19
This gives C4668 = 0.5 angstrom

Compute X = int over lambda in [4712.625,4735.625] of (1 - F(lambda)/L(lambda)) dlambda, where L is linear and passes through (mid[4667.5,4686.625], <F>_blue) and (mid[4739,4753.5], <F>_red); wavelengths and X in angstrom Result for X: 0.4 angstrom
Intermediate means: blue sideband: 28.5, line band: 27.4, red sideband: 27.6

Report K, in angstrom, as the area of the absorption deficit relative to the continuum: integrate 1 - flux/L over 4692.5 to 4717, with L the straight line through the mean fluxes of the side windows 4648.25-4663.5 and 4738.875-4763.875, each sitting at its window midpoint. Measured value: 1.0 angstrom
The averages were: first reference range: 29.5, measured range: 27.4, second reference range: 27.7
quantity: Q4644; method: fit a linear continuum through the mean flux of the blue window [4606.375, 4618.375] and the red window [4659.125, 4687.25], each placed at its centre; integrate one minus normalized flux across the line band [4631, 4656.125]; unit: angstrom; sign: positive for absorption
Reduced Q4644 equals 0.4 angstrom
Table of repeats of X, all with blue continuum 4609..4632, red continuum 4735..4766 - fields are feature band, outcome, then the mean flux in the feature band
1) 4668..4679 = 0.11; 28.1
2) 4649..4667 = -0.48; 29.4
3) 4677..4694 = -0.35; 28.9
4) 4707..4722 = 0.64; 26.8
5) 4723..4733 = -0.04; 28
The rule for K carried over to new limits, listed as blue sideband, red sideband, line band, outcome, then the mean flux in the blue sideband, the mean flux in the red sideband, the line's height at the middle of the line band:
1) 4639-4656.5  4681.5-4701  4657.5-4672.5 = -0.1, 28.5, 28.6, 28.6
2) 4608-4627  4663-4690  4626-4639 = 0.3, 29.1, 28.5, 29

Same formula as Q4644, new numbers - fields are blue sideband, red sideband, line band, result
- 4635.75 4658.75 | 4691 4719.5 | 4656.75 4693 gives -1.0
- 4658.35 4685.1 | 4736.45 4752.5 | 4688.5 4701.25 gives 0.0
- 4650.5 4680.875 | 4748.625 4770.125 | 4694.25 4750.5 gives 0.6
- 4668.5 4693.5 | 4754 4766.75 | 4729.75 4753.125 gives -0.1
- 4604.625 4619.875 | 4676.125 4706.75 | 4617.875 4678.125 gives 0.1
